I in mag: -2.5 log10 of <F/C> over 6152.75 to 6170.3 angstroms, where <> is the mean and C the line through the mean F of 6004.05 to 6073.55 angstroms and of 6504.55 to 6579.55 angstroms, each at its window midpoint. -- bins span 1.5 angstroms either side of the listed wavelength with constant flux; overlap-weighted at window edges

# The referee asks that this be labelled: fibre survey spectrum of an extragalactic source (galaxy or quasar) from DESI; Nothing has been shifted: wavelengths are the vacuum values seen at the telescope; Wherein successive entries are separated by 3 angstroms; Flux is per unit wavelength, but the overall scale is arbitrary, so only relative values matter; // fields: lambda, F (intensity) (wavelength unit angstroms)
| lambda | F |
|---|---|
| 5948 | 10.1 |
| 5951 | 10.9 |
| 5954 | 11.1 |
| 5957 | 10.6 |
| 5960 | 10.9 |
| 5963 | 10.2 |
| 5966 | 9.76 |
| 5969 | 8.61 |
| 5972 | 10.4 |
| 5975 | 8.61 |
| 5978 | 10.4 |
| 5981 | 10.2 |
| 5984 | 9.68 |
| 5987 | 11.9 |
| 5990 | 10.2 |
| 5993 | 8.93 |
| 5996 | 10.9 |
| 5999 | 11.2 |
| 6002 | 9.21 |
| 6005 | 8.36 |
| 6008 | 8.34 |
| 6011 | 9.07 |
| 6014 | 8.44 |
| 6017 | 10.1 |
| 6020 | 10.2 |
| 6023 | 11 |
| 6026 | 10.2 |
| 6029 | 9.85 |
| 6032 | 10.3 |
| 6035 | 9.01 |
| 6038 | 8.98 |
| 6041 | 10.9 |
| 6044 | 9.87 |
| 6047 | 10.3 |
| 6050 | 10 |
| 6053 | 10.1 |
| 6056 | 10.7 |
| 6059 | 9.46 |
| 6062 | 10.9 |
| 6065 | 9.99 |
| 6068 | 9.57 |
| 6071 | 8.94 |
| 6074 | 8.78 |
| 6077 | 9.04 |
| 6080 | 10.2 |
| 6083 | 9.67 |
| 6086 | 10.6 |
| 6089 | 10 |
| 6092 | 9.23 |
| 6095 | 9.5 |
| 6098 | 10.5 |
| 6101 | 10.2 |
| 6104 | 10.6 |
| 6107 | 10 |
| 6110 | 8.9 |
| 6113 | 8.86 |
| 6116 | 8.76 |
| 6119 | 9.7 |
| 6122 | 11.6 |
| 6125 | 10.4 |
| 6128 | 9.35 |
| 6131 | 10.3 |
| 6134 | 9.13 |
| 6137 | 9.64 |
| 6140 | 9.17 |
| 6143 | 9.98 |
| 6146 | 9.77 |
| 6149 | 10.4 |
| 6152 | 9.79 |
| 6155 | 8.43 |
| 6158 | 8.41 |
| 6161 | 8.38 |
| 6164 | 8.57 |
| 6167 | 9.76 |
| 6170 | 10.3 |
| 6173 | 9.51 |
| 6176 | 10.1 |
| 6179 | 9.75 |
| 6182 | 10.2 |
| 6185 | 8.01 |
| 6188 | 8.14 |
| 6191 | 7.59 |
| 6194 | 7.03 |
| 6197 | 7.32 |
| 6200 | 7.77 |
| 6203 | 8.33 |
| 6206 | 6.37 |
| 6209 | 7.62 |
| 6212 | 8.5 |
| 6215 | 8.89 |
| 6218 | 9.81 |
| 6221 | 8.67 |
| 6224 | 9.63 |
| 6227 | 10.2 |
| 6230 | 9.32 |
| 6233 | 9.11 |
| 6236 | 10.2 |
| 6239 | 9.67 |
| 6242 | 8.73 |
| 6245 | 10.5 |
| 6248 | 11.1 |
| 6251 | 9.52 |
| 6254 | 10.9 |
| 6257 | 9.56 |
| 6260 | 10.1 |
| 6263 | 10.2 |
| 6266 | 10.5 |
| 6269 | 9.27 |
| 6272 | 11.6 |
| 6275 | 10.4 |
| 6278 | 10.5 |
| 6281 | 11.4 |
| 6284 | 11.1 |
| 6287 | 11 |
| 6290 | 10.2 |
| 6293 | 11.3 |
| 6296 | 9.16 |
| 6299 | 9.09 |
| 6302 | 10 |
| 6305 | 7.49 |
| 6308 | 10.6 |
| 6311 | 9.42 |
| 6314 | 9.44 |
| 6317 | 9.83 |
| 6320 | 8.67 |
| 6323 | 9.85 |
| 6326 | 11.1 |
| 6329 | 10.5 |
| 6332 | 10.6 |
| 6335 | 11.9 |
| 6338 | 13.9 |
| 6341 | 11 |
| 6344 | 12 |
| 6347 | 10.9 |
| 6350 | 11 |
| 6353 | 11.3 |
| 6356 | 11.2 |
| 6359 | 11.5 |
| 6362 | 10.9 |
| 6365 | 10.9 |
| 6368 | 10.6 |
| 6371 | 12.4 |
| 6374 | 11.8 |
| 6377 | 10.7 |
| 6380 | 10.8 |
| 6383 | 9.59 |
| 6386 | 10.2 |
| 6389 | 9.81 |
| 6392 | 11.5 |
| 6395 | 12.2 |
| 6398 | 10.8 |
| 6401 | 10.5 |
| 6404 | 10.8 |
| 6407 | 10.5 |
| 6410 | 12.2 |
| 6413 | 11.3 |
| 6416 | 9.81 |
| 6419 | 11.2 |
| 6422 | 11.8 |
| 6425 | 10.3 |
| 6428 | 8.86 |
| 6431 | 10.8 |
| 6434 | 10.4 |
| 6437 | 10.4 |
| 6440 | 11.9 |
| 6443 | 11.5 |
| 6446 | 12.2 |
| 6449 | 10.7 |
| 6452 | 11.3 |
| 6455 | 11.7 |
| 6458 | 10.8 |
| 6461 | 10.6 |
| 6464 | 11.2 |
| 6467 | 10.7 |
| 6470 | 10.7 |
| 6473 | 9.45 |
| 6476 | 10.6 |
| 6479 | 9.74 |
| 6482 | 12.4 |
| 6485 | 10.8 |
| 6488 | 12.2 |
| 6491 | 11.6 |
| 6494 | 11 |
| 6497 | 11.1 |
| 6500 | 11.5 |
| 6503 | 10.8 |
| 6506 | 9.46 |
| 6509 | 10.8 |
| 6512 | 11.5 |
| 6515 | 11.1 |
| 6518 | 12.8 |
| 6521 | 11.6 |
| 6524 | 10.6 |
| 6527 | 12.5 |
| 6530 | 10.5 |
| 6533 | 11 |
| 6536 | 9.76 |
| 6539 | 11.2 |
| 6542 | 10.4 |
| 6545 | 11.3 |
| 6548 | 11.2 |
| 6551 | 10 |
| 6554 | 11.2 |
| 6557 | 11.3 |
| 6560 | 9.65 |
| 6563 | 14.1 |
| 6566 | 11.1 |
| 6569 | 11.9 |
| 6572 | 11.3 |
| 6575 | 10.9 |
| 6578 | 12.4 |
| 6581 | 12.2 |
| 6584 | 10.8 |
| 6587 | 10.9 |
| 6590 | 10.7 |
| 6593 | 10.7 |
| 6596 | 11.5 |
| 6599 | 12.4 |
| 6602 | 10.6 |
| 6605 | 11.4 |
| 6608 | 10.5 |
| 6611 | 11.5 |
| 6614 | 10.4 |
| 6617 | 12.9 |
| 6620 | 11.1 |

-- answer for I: 0.14 mag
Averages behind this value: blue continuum 9.76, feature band 8.92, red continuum 11.2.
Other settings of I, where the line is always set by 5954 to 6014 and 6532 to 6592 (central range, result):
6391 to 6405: -0.04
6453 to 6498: 0.00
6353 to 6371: -0.04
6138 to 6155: 0.06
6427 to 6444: 0.02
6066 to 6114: 0.05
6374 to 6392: 0.03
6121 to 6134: 0.00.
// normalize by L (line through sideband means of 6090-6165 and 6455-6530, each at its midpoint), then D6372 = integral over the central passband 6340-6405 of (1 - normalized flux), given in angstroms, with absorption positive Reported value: -2.7 angstroms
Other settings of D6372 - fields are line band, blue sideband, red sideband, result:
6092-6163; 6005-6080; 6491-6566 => 2.5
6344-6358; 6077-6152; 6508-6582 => -0.8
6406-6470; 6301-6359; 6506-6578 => -0.3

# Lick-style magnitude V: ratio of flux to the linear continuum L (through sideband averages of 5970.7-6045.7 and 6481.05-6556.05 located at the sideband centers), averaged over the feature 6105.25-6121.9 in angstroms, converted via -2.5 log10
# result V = 0.07 mag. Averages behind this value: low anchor 9.85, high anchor 11.1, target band 9.46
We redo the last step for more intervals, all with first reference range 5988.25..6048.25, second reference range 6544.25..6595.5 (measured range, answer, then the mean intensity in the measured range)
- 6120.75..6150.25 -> 0.015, 9.96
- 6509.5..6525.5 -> -0.033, 11.5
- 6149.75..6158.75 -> 0.125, 9.04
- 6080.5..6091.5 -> -0.007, 10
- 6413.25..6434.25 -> 0.038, 10.5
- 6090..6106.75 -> -0.001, 10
